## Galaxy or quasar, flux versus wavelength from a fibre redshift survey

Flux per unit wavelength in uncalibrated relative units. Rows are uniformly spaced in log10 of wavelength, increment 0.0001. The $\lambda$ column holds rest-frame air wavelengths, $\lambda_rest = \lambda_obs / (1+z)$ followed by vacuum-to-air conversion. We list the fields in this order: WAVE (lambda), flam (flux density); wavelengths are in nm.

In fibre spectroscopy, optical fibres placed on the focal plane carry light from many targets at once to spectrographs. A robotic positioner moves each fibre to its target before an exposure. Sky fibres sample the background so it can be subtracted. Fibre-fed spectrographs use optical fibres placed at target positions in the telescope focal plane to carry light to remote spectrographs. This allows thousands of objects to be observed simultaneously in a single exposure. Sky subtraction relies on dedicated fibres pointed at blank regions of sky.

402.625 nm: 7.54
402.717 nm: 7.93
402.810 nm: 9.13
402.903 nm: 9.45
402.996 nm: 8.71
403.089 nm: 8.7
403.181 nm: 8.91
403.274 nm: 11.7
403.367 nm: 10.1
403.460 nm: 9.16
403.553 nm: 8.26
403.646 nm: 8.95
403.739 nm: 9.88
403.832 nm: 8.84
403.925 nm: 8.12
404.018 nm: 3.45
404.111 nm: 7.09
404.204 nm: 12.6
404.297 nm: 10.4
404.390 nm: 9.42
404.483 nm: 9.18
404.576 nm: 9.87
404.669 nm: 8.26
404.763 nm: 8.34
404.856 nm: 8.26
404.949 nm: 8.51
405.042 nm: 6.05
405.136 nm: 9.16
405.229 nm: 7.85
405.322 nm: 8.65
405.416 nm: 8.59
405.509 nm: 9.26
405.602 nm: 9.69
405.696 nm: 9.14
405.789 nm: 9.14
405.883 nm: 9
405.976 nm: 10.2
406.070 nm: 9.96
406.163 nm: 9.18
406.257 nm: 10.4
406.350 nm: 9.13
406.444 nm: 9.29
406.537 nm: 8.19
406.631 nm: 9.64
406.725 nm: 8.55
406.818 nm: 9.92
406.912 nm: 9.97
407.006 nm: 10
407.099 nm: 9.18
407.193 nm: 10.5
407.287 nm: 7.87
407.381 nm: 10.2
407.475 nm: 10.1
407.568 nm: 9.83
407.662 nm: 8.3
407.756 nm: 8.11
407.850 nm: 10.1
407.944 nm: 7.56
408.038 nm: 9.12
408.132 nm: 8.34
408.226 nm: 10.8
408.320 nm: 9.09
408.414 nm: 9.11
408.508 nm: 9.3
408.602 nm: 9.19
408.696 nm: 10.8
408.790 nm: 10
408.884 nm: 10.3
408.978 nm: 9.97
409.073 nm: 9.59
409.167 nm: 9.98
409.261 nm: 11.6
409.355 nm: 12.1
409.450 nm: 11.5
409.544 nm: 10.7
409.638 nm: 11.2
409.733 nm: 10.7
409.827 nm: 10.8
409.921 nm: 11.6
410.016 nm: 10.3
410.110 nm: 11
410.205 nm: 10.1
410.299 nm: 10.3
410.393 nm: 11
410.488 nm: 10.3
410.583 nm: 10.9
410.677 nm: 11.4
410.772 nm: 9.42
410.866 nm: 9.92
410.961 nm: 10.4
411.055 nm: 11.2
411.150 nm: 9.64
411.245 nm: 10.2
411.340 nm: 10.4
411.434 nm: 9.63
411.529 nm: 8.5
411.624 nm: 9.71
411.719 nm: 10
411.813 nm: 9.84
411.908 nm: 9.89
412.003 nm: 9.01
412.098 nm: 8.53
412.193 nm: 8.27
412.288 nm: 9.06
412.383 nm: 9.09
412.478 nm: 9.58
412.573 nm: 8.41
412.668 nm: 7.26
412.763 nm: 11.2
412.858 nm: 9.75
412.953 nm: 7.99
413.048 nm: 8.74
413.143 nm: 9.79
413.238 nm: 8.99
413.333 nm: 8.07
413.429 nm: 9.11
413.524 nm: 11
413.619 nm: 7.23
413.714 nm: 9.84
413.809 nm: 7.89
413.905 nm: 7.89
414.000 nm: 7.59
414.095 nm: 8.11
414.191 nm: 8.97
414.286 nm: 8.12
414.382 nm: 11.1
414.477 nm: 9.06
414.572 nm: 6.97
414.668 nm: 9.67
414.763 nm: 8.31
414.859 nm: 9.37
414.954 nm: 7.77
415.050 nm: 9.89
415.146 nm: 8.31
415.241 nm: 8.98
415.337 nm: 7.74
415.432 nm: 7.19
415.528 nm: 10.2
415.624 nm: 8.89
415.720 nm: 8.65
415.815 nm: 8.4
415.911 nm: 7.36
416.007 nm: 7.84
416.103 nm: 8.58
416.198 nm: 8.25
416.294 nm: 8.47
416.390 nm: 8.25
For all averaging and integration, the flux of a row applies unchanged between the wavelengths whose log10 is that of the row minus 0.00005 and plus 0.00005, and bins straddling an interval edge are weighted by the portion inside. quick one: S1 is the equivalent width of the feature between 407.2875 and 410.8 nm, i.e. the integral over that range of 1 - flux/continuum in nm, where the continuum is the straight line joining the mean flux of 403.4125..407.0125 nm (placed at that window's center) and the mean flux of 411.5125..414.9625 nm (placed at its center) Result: -0.46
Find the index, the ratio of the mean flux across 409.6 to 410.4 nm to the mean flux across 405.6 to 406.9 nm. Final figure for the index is 1.1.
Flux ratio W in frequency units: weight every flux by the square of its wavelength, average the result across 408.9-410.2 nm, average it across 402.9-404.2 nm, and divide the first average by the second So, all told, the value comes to 1.27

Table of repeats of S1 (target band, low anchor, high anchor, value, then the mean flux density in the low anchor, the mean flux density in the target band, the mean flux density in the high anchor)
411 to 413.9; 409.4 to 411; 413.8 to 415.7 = 0.12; 10.7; 9.24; 8.61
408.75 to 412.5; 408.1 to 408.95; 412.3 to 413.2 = -0.32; 9.7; 10.2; 9.09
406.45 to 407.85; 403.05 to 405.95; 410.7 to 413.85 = -0.05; 8.87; 9.34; 9.34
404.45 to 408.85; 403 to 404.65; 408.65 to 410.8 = 0.30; 9.08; 9.17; 10.7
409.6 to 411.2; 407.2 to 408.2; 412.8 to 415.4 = -0.30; 9.05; 10.6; 8.75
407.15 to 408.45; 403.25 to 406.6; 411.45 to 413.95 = -0.03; 8.96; 9.21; 9.03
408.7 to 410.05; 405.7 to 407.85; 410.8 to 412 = -0.15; 9.4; 10.7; 9.9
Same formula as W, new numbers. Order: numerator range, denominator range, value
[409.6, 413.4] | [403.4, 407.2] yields 1.12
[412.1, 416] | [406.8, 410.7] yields 0.89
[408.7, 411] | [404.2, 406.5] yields 1.19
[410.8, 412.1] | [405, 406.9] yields 1.11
